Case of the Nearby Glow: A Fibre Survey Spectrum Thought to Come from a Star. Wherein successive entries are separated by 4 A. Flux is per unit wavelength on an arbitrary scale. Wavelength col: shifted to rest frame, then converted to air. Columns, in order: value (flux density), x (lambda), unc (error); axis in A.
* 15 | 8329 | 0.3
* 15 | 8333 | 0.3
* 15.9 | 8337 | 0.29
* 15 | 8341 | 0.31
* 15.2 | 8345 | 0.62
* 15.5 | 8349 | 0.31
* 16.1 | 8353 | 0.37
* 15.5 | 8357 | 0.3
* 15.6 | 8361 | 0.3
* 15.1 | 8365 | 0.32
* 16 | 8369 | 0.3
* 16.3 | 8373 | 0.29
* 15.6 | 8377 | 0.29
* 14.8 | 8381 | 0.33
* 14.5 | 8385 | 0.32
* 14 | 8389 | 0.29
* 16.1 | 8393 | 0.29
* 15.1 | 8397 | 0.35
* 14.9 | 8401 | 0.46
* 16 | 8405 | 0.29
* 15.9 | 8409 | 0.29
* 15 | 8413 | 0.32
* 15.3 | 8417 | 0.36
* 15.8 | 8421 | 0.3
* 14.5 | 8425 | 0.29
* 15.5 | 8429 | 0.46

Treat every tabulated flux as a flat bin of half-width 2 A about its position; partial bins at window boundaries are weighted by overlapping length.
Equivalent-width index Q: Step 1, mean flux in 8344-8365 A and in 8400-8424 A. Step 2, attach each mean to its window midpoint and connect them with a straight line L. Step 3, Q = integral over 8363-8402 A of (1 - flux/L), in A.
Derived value 0.66 A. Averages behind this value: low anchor 15.6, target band 15.2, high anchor 15.5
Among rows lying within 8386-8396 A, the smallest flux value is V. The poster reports 14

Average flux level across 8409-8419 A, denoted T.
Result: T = 15.3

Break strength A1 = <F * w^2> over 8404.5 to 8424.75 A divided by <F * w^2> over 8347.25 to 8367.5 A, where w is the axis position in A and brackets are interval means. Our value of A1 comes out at 1.01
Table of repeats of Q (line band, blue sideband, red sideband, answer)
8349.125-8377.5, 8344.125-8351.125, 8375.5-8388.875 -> -1.15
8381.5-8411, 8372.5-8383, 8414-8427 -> 0.28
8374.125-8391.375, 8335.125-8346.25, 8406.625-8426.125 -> 0.59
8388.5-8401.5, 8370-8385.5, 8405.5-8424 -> 0.25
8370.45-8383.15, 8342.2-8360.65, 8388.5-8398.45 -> -0.18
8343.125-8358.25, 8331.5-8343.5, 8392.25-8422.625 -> -0.24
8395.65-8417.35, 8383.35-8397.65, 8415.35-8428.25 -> -0.44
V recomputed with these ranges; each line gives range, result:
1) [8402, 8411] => 15.9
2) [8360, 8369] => 15.1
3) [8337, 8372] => 15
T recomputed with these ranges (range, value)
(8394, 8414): 15.4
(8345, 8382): 15.6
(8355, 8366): 15.4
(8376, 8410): 15.2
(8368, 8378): 16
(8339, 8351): 15.2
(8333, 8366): 15.5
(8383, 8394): 14.8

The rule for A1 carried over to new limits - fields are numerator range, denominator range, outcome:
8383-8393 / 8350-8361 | 0.94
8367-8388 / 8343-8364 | 0.99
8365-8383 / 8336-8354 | 1.01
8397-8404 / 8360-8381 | 0.97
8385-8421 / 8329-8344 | 1.02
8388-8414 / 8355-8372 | 0.99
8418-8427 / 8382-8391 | 1.07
